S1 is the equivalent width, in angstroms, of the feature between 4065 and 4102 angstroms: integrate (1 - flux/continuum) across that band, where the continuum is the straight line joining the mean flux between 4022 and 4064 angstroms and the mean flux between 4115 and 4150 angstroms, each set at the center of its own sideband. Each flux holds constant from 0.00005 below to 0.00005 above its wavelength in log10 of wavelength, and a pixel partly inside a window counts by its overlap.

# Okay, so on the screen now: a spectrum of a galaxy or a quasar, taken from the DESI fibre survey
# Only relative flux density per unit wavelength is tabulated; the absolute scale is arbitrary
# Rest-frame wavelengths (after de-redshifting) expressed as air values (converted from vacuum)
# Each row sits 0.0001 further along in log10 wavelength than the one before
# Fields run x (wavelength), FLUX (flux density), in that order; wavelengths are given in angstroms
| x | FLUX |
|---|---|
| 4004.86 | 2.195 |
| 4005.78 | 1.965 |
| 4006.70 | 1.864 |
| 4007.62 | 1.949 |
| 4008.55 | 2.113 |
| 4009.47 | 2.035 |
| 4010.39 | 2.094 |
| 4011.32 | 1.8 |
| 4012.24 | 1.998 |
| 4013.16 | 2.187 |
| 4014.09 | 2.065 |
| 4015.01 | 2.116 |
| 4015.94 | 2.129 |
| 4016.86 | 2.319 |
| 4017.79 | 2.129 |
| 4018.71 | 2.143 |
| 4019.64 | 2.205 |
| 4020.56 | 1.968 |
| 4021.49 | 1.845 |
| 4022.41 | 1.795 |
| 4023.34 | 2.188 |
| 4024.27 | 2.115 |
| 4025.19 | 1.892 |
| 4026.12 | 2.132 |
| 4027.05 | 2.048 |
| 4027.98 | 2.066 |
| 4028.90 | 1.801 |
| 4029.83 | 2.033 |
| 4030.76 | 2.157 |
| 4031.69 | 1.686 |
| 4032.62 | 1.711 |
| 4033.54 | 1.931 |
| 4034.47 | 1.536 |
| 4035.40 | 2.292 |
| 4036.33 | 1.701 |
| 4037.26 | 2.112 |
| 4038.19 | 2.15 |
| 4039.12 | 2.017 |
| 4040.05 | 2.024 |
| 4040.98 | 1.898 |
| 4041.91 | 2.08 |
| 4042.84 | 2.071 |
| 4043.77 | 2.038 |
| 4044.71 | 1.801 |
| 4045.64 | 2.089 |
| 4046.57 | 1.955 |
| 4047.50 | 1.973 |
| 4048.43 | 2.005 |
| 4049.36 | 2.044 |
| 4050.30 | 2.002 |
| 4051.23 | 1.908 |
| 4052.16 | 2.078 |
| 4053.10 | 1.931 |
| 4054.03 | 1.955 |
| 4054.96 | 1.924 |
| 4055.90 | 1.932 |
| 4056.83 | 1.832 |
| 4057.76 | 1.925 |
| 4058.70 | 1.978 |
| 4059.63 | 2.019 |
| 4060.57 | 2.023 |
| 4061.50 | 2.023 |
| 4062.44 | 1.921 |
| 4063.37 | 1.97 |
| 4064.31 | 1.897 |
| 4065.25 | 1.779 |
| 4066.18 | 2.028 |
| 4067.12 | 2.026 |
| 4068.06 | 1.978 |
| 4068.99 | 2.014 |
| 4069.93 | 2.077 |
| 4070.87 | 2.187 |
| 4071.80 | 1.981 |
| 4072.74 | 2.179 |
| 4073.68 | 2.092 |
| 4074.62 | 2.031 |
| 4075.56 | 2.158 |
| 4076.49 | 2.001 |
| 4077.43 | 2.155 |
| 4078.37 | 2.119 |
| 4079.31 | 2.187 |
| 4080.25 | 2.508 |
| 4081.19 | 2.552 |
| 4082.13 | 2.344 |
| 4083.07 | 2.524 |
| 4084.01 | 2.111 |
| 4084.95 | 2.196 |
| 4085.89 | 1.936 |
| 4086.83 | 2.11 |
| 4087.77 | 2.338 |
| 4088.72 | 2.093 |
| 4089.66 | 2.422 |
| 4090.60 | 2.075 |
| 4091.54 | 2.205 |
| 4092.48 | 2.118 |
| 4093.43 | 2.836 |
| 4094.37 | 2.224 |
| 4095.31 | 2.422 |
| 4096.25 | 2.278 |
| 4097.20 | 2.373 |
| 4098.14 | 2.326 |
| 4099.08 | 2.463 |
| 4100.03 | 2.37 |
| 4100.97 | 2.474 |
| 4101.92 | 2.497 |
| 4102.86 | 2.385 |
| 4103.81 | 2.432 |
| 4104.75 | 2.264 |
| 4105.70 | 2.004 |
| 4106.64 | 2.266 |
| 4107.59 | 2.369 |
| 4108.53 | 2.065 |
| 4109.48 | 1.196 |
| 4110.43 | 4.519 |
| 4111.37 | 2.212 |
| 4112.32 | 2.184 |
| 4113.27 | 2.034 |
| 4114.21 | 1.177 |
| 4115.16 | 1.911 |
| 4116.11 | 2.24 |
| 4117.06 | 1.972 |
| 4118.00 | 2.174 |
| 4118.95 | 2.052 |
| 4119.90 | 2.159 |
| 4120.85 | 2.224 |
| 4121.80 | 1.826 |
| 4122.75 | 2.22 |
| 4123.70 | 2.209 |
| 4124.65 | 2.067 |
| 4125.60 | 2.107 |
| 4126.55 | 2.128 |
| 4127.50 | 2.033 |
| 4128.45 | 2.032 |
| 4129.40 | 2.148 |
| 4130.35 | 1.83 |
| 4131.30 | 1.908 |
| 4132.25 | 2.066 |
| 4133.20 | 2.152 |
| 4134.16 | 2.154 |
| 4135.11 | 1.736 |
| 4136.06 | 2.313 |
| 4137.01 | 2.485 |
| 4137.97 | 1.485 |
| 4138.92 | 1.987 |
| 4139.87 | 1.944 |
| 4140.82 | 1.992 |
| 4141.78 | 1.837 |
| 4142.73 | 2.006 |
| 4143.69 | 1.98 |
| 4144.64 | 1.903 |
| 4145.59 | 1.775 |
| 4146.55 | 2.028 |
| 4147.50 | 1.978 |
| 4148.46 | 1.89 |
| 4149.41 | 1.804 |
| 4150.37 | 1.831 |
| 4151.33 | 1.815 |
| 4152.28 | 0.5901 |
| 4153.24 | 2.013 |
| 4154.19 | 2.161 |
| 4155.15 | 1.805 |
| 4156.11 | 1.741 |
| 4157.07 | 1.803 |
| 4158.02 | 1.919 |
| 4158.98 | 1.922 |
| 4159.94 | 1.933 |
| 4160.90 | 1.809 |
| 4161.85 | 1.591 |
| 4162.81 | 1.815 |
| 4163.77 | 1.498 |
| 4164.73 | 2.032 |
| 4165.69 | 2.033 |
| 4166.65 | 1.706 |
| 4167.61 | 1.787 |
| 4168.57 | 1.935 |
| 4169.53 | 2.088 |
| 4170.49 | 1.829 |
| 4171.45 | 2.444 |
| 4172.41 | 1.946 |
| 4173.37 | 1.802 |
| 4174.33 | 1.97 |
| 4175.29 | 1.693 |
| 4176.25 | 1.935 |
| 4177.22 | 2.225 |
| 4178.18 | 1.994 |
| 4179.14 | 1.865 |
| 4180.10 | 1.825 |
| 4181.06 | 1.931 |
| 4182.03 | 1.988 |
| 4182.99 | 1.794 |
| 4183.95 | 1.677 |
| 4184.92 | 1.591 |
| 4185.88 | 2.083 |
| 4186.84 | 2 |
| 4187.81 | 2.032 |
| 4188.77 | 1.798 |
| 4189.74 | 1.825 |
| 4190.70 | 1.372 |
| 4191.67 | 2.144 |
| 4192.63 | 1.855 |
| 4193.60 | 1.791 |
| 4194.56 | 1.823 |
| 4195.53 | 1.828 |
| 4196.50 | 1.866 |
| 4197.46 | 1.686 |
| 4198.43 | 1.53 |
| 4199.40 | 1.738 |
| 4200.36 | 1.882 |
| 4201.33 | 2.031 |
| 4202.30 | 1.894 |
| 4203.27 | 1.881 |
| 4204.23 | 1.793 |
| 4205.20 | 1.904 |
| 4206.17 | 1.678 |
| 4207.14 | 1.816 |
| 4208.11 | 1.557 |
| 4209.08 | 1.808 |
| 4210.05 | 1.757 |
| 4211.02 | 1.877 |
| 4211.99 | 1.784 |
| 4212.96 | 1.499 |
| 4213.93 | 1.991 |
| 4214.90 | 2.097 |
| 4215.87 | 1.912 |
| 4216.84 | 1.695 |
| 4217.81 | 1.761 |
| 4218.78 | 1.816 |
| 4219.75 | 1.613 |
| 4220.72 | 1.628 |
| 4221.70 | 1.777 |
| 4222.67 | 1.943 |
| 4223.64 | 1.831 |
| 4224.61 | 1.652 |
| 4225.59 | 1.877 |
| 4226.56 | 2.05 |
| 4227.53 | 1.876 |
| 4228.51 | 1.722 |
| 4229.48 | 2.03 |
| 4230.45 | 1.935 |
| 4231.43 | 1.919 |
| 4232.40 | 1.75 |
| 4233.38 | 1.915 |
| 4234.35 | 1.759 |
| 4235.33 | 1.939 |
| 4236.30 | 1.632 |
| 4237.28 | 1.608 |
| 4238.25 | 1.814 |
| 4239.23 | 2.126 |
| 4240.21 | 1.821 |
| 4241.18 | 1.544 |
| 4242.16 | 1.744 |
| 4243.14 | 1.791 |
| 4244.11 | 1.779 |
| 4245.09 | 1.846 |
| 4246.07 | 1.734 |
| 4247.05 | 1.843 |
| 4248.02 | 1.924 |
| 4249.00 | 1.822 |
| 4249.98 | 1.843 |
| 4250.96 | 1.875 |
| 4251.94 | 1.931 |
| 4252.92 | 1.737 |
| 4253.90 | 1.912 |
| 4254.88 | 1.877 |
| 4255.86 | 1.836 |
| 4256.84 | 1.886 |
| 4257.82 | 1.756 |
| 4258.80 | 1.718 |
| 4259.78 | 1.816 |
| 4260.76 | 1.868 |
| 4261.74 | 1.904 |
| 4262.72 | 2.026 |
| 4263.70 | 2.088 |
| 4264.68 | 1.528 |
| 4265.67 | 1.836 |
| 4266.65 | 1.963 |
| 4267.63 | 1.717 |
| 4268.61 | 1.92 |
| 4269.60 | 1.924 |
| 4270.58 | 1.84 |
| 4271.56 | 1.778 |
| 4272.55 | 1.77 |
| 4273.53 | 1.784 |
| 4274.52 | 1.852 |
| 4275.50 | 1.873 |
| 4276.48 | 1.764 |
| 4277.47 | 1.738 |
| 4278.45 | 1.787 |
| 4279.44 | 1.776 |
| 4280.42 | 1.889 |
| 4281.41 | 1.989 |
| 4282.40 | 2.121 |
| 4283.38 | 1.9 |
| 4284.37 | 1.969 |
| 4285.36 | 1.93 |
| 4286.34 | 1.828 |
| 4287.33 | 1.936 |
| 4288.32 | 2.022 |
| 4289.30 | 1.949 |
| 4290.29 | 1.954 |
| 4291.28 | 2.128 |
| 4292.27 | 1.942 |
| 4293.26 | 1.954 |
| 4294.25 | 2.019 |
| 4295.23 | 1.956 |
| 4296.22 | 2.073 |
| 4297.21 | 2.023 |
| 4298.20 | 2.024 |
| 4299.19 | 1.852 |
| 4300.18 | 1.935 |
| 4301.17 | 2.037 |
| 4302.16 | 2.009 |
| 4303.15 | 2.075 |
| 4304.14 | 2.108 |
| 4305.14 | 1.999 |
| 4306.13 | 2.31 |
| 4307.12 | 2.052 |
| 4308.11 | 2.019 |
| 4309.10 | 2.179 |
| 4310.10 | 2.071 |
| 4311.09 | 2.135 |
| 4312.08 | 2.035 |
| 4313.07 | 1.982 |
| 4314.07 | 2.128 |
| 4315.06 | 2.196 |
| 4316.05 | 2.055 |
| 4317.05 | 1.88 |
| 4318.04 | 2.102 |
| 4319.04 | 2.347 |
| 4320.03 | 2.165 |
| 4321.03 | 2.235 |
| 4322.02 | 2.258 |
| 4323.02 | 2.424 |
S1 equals -4.2 angstroms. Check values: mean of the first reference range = 1.97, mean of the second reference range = 2.02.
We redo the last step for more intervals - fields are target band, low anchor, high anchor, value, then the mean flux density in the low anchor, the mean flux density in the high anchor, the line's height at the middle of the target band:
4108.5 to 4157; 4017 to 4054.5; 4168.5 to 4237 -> -2.3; 1.99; 1.85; 1.91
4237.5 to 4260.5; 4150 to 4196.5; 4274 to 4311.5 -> 1.3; 1.85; 1.98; 1.93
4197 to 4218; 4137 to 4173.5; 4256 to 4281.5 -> 0.6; 1.86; 1.84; 1.85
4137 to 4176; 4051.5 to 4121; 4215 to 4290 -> 3.2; 2.16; 1.84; 2.03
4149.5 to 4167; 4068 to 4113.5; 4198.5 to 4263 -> 2.3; 2.27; 1.82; 2.05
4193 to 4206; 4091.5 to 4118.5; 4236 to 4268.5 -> 1.1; 2.28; 1.83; 1.99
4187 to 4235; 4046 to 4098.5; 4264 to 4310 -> 4.3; 2.11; 1.94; 2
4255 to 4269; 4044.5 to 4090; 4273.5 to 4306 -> 0.8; 2.07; 1.95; 1.97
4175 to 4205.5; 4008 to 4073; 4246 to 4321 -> 1.8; 2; 1.94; 1.97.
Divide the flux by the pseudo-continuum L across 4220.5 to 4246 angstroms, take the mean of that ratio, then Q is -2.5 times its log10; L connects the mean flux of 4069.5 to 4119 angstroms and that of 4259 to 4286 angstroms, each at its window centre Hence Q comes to 0.073 mag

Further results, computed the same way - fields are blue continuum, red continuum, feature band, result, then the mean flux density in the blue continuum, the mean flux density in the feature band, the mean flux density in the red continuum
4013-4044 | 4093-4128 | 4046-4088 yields 0.029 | 2.02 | 2.06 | 2.23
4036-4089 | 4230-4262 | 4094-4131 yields -0.108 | 2.05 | 2.2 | 1.82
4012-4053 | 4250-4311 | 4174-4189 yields 0.032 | 2.01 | 1.9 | 1.92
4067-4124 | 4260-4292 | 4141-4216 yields 0.120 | 2.22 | 1.85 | 1.89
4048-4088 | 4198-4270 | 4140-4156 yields 0.065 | 2.07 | 1.84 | 1.82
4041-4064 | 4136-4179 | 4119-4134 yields -0.088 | 1.98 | 2.07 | 1.89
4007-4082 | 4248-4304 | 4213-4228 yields 0.060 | 2.02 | 1.83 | 1.9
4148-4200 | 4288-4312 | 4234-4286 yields 0.077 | 1.84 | 1.84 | 2.03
